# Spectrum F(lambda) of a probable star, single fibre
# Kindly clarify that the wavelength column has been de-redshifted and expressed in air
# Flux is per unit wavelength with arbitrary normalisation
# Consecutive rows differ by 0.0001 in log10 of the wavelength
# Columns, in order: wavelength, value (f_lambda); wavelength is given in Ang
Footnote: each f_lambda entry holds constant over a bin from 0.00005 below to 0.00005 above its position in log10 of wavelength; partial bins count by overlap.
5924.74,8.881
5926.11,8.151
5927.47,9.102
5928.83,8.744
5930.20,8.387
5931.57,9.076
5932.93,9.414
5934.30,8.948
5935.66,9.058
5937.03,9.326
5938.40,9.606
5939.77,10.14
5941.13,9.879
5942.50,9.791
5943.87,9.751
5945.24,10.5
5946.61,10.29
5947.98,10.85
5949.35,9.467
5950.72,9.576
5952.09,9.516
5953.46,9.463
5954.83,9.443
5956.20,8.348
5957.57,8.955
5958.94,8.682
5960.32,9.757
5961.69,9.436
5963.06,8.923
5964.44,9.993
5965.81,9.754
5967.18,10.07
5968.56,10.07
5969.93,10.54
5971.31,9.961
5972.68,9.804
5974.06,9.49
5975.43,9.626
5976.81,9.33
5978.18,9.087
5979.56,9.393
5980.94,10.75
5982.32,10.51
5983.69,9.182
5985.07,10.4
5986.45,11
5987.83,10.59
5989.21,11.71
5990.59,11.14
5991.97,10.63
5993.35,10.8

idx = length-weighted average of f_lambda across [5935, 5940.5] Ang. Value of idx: 9.54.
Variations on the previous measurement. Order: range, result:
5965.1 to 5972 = 10.1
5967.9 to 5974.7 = 9.98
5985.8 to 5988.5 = 10.8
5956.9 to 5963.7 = 9.15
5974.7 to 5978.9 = 9.36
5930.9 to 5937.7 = 9.17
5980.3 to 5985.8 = 10.2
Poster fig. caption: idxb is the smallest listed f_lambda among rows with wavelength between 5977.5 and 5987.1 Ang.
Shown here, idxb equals 9.087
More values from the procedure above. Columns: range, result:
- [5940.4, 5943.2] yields 9.791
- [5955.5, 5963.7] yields 8.348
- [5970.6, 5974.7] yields 9.49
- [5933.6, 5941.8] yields 8.948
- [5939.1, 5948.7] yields 9.751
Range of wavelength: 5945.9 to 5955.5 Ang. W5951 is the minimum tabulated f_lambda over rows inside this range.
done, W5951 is 9.443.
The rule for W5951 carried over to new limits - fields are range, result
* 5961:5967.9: 8.923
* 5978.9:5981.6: 9.393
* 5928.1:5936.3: 8.387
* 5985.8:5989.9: 10.59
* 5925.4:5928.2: 8.151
